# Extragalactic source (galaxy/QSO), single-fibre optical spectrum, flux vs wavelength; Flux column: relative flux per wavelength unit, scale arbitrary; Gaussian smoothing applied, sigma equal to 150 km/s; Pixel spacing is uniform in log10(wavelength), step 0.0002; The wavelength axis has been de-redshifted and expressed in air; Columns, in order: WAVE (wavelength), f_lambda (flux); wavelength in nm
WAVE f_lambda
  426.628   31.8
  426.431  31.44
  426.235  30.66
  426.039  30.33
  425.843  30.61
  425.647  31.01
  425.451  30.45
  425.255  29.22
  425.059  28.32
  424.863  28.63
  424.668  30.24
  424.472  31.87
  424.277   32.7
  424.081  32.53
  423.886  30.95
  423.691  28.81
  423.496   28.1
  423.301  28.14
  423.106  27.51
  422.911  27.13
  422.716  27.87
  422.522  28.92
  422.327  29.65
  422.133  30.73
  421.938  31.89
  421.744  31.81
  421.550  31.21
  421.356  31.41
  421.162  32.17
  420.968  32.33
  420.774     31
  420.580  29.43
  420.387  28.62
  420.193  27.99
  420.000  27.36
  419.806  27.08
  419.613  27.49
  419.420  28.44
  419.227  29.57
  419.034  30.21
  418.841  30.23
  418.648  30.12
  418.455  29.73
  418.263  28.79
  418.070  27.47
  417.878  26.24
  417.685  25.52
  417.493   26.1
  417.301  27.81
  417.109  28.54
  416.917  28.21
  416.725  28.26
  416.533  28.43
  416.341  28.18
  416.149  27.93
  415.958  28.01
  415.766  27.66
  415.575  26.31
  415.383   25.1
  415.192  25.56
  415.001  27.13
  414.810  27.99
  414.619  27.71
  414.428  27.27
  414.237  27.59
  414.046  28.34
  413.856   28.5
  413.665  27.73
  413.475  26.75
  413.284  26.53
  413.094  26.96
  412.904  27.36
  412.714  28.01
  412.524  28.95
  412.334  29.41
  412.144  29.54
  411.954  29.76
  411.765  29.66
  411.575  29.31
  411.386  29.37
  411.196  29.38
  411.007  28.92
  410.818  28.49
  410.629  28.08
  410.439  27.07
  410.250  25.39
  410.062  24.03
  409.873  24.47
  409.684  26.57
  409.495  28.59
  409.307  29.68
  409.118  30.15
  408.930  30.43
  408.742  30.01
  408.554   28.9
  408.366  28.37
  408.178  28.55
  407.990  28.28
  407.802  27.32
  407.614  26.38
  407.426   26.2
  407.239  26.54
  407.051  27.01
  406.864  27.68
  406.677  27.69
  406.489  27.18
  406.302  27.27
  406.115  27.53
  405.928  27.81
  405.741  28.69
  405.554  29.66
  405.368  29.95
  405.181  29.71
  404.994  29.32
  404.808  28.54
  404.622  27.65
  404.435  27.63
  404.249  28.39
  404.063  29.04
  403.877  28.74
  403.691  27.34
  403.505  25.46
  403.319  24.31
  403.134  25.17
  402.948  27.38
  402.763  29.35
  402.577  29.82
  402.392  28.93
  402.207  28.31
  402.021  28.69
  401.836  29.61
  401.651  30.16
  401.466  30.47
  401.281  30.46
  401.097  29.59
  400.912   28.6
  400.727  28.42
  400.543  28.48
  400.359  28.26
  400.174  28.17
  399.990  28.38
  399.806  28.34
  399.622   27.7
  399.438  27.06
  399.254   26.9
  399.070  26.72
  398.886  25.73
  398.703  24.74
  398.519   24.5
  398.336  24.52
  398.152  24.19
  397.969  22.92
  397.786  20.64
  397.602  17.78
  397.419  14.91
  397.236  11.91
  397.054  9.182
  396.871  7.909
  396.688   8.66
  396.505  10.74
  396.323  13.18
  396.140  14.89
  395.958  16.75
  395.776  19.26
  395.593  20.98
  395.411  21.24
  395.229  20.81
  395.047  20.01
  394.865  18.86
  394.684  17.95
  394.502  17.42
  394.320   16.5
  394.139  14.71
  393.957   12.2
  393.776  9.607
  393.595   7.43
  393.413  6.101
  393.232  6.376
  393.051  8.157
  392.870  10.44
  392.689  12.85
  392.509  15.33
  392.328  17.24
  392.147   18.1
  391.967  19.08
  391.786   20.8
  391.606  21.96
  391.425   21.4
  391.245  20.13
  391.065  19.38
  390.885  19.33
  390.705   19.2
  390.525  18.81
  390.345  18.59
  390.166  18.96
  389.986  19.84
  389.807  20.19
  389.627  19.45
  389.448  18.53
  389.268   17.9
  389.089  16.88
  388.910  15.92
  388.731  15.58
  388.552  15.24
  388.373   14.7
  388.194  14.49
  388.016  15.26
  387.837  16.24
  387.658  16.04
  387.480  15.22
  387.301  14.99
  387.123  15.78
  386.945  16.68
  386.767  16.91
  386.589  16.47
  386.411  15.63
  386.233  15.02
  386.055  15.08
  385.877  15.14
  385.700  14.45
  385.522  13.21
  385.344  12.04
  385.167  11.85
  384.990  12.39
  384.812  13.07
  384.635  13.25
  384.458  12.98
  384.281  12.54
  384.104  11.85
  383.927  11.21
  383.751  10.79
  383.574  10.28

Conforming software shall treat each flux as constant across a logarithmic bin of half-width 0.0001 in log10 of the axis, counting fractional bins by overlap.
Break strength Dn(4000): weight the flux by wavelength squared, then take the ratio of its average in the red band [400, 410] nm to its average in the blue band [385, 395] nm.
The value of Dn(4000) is 1.92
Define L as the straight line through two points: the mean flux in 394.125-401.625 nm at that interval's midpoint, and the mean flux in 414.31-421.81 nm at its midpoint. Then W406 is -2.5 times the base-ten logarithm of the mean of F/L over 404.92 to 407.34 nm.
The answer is -0.15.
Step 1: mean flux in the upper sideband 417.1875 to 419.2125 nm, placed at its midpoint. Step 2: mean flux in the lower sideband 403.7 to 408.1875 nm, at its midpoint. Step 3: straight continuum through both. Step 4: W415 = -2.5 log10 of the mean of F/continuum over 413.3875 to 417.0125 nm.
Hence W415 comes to 0.03 mag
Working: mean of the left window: 28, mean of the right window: 28.3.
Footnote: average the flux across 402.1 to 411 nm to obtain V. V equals 27.9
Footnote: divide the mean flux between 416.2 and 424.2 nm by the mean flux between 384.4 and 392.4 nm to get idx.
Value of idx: 1.74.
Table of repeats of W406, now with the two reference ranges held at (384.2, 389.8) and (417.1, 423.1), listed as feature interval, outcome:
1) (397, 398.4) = 0.078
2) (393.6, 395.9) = 0.087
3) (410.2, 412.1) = -0.132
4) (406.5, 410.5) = -0.141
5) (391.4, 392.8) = -0.047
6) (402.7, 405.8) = -0.239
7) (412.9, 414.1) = -0.044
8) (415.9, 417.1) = -0.023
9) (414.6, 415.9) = 0.013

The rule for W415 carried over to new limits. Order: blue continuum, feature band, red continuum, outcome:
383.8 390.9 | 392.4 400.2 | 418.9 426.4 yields 0.10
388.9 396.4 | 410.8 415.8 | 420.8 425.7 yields -0.09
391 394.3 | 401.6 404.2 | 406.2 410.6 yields -0.21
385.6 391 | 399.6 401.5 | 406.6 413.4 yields -0.24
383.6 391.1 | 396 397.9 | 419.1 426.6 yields 0.42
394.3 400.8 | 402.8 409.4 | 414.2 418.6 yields -0.18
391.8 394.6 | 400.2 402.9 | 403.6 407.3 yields -0.24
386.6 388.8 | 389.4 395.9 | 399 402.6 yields 0.20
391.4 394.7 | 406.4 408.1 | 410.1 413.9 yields -0.10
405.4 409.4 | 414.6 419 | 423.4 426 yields 0.06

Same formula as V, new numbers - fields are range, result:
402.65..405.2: 27.7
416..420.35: 28.2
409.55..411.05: 26.6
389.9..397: 15.9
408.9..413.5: 28.1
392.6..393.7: 8.56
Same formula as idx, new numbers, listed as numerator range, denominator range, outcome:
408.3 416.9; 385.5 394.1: 1.76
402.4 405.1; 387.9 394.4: 1.73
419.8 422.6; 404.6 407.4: 1.07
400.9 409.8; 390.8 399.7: 1.62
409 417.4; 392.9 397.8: 1.98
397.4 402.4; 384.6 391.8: 1.60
